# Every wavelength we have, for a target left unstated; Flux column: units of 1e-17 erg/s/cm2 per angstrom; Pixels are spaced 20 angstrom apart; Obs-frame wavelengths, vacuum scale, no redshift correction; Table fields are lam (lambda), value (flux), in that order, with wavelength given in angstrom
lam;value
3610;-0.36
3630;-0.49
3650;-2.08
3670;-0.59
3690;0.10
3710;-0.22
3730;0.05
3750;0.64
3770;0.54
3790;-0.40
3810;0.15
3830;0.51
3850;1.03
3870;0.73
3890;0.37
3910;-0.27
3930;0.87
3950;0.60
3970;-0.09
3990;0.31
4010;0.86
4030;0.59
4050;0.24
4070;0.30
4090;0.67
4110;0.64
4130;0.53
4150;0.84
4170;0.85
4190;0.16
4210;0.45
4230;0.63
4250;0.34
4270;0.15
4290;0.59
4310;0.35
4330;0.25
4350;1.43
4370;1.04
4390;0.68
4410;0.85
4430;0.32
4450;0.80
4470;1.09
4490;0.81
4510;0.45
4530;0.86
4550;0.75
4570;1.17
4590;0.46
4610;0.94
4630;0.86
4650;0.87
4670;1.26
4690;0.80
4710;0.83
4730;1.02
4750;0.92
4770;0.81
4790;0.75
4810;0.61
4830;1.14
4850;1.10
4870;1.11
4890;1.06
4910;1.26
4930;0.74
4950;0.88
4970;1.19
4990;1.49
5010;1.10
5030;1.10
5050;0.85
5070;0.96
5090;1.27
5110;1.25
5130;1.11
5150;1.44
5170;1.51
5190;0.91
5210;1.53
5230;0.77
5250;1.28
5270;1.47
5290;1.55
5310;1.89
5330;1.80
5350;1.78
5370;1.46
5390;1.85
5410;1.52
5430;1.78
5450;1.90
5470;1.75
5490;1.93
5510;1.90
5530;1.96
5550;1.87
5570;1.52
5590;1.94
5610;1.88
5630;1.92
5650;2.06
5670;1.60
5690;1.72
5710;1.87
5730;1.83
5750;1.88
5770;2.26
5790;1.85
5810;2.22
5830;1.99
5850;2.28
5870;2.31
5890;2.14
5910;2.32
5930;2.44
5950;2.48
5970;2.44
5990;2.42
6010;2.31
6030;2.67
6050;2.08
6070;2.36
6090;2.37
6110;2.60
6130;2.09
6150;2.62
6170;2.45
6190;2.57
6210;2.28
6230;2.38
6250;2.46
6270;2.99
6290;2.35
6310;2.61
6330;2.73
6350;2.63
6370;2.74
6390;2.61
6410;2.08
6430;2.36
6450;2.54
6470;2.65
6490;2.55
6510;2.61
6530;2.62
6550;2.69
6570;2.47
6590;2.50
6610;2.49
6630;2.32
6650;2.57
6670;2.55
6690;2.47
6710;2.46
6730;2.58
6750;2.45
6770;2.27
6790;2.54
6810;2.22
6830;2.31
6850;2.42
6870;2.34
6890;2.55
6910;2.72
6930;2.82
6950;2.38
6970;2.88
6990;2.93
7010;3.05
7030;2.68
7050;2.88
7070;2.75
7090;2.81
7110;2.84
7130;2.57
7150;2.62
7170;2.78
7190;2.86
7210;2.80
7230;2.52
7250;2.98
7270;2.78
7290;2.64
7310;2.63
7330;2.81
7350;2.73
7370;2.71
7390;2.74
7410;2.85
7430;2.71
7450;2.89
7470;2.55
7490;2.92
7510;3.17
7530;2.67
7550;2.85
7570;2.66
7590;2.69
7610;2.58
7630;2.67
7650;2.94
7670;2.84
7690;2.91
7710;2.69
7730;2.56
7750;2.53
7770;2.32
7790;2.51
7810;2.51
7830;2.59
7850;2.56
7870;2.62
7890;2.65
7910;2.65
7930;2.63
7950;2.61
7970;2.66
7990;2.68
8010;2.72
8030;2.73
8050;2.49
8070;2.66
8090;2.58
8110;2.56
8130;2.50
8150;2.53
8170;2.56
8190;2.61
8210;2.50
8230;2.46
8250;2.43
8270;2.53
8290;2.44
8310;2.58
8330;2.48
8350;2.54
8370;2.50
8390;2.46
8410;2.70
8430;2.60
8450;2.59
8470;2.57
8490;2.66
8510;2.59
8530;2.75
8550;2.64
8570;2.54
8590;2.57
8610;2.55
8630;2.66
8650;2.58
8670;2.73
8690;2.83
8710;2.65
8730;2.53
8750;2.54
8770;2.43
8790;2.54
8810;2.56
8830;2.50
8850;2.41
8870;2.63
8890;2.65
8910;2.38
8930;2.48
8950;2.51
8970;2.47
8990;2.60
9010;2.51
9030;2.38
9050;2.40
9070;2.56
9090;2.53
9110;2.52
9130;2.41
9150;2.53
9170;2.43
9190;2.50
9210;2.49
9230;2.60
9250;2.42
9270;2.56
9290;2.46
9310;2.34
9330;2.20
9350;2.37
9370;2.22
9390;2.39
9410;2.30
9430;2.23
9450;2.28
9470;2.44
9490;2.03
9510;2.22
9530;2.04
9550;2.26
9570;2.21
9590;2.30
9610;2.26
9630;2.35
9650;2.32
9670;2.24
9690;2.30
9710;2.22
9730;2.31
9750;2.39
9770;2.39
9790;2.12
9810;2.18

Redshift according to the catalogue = 0.319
